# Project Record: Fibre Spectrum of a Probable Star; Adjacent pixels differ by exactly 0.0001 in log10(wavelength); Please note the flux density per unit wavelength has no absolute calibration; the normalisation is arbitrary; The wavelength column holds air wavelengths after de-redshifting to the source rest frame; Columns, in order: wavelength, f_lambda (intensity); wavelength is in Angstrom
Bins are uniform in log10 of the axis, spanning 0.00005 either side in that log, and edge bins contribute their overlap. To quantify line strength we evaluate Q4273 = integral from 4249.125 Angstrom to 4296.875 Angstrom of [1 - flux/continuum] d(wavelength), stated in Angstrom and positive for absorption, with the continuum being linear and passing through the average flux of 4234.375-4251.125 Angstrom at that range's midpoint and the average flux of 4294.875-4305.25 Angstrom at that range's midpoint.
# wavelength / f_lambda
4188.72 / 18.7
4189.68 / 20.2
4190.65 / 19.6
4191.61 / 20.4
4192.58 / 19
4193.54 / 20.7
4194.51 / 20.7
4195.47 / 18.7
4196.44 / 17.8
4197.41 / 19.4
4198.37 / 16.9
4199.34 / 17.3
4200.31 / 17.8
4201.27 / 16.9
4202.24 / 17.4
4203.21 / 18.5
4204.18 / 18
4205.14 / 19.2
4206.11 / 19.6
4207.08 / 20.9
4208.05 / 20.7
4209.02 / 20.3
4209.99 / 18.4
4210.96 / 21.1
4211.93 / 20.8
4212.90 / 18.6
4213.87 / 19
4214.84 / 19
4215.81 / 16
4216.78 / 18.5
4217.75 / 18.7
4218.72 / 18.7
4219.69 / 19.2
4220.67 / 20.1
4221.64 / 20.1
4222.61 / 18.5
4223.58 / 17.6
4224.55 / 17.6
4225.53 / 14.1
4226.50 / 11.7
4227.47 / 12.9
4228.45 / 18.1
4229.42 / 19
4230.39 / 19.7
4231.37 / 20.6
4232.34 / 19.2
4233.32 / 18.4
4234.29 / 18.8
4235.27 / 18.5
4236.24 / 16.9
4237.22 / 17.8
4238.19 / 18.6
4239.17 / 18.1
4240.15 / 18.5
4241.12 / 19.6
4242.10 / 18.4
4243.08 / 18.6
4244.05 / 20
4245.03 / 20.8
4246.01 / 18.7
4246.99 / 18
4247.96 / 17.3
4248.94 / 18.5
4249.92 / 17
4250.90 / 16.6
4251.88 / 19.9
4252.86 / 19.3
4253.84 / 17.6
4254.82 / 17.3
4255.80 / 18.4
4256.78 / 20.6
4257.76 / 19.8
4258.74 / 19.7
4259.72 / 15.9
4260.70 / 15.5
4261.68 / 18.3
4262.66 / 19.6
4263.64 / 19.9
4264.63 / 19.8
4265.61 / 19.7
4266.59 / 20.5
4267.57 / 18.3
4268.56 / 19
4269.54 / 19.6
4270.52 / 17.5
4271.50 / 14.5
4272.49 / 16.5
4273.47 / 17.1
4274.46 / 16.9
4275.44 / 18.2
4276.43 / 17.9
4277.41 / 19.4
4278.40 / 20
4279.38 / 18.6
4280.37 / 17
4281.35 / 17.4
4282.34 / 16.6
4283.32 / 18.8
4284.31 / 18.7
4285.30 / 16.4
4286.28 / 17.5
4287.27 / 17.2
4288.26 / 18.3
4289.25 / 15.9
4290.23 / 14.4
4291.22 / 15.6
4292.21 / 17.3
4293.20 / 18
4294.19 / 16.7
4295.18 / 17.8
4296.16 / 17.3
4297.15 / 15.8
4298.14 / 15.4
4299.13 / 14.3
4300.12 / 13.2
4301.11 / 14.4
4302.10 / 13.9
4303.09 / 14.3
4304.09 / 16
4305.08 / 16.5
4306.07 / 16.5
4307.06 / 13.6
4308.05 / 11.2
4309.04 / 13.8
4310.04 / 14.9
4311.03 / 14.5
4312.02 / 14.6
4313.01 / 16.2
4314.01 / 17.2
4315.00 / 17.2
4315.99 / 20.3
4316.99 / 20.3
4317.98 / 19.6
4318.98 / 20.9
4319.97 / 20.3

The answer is -3.3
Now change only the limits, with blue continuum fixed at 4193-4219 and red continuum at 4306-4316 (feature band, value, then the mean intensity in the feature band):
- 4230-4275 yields -3.21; 18.5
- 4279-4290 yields -0.88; 17.4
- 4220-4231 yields 0.55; 17.3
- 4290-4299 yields -0.39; 16.5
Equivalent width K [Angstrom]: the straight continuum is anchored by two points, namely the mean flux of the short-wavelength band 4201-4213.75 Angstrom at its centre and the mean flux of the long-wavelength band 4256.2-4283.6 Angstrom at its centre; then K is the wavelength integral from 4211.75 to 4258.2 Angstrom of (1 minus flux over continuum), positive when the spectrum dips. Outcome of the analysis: 1.33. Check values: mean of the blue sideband 19.3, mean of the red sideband 18.3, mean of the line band 18.3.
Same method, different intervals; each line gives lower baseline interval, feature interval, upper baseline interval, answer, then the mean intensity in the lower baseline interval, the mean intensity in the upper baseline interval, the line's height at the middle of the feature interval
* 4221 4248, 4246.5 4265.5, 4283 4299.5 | -0.9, 18.1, 16.8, 17.6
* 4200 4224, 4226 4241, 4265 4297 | 0.6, 19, 17.6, 18.5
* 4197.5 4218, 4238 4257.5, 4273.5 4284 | -0.3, 18.8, 18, 18.4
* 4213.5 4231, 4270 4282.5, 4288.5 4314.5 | -1.1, 17.7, 15.4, 16.1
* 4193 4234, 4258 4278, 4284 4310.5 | -1.8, 18.5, 15.7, 16.7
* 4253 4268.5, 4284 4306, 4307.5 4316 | 0.4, 18.7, 15.3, 16.4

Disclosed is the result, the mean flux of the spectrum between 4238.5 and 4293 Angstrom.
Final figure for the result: 18.1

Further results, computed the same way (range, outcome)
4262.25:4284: 18.3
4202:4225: 19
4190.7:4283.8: 18.4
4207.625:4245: 18.5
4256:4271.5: 18.8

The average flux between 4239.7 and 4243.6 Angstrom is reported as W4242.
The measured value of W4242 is 18.8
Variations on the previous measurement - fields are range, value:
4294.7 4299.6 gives 16.1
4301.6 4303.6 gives 14.1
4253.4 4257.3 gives 18.5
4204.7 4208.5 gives 20.1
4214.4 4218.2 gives 18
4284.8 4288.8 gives 17.3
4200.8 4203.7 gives 17.6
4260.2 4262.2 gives 17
